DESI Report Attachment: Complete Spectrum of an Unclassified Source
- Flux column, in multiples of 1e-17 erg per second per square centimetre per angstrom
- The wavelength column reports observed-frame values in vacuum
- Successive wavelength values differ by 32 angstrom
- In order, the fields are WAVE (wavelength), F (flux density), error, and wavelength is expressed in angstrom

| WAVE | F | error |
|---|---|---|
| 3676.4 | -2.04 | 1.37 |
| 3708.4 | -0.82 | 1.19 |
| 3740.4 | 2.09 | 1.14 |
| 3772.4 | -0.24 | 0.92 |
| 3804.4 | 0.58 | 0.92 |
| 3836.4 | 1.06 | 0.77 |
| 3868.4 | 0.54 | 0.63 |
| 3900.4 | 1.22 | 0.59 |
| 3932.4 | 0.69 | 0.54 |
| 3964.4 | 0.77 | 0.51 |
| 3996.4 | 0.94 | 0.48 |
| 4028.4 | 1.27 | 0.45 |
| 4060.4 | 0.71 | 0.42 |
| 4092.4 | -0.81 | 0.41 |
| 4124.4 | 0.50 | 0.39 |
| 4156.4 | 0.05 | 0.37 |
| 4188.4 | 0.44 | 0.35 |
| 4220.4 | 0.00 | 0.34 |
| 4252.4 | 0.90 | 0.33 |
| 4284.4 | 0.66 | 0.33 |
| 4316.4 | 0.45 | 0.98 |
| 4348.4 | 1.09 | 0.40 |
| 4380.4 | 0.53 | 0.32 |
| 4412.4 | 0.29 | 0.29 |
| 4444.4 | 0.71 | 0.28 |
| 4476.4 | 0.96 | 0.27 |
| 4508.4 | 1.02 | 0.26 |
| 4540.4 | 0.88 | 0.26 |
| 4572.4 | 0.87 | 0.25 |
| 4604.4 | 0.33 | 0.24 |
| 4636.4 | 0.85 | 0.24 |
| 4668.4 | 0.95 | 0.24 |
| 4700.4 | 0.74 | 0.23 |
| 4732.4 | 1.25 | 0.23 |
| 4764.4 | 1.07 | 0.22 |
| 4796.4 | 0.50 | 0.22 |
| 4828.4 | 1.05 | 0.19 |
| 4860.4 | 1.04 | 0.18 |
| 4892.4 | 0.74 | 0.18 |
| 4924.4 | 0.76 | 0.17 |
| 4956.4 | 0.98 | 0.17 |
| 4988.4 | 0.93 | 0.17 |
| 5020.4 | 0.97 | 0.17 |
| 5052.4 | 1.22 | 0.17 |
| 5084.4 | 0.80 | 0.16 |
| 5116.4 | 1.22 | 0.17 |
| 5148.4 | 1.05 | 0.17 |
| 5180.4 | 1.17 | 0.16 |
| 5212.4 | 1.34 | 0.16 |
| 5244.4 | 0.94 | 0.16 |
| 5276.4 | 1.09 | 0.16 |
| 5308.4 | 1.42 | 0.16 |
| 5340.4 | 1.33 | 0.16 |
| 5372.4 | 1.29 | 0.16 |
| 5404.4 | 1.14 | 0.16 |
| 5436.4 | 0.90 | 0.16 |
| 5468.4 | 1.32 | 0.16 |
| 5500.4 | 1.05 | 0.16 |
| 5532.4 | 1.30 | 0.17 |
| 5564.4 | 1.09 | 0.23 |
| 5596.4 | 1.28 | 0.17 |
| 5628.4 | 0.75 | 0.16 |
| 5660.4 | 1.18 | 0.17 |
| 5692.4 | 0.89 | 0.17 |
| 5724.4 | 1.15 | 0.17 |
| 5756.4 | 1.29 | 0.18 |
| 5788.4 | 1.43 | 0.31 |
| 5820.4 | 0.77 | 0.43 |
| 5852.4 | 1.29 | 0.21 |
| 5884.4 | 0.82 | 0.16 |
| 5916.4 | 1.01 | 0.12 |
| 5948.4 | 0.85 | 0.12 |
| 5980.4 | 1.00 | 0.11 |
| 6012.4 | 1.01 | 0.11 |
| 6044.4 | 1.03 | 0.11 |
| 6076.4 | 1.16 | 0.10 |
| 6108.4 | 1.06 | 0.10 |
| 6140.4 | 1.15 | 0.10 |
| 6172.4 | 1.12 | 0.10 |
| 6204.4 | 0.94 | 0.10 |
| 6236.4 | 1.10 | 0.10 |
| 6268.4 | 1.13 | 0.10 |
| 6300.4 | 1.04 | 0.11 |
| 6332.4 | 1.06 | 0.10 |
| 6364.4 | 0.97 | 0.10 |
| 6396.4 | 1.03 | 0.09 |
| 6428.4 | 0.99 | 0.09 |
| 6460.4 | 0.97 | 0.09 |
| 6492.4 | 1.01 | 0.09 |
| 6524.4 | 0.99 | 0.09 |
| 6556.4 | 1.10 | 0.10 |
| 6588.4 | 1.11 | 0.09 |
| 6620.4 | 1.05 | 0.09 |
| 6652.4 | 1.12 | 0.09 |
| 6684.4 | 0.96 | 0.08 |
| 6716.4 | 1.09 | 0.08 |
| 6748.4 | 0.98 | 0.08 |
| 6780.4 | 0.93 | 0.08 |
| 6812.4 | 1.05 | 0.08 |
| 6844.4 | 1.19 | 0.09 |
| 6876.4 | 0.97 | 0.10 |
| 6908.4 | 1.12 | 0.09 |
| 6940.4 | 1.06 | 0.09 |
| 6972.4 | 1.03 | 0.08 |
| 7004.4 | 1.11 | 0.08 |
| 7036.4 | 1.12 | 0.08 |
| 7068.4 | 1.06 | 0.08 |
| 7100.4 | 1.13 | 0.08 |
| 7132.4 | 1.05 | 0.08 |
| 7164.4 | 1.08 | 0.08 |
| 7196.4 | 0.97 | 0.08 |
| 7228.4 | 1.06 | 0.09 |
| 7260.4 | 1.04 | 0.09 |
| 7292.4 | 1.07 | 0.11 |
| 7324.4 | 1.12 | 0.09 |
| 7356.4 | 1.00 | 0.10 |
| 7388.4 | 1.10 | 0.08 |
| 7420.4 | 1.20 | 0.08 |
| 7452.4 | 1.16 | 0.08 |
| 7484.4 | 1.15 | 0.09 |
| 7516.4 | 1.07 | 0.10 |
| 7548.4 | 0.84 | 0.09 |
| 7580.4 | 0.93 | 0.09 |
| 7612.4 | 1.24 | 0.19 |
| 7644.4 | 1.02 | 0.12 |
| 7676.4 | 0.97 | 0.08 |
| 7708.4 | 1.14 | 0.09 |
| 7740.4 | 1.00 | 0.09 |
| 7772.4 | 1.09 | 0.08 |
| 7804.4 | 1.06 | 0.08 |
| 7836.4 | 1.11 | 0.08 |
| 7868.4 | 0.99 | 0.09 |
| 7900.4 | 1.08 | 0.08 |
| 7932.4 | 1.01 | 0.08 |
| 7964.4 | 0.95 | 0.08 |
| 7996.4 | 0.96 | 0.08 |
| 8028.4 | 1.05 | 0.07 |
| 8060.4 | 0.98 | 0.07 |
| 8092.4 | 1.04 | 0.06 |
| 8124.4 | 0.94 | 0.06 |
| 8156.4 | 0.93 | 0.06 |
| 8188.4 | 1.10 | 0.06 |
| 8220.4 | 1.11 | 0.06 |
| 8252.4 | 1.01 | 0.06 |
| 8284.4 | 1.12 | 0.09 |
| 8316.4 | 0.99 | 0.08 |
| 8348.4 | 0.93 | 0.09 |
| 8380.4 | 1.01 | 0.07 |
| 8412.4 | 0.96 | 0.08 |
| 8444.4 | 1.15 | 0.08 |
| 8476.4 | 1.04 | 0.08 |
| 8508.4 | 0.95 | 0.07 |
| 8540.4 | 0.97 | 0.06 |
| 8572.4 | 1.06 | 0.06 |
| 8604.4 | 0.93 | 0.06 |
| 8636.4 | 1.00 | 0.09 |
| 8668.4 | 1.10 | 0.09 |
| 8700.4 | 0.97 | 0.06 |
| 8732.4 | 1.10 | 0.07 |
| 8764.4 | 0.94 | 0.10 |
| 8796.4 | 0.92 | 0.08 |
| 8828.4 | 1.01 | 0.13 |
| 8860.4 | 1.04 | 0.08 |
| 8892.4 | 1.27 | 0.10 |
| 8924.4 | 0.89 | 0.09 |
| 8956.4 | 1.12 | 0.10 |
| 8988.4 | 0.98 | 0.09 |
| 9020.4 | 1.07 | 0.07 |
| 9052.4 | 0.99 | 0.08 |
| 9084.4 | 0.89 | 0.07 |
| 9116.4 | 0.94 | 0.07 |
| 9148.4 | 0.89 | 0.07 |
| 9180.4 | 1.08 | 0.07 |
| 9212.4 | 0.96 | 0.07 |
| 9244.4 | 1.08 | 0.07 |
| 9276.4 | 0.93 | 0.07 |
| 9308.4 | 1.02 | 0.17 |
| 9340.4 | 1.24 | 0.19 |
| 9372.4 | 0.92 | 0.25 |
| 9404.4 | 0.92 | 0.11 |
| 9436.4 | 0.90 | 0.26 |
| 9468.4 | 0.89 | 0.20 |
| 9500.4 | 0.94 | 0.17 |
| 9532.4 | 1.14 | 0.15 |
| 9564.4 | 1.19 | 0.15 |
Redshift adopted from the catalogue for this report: 0.133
